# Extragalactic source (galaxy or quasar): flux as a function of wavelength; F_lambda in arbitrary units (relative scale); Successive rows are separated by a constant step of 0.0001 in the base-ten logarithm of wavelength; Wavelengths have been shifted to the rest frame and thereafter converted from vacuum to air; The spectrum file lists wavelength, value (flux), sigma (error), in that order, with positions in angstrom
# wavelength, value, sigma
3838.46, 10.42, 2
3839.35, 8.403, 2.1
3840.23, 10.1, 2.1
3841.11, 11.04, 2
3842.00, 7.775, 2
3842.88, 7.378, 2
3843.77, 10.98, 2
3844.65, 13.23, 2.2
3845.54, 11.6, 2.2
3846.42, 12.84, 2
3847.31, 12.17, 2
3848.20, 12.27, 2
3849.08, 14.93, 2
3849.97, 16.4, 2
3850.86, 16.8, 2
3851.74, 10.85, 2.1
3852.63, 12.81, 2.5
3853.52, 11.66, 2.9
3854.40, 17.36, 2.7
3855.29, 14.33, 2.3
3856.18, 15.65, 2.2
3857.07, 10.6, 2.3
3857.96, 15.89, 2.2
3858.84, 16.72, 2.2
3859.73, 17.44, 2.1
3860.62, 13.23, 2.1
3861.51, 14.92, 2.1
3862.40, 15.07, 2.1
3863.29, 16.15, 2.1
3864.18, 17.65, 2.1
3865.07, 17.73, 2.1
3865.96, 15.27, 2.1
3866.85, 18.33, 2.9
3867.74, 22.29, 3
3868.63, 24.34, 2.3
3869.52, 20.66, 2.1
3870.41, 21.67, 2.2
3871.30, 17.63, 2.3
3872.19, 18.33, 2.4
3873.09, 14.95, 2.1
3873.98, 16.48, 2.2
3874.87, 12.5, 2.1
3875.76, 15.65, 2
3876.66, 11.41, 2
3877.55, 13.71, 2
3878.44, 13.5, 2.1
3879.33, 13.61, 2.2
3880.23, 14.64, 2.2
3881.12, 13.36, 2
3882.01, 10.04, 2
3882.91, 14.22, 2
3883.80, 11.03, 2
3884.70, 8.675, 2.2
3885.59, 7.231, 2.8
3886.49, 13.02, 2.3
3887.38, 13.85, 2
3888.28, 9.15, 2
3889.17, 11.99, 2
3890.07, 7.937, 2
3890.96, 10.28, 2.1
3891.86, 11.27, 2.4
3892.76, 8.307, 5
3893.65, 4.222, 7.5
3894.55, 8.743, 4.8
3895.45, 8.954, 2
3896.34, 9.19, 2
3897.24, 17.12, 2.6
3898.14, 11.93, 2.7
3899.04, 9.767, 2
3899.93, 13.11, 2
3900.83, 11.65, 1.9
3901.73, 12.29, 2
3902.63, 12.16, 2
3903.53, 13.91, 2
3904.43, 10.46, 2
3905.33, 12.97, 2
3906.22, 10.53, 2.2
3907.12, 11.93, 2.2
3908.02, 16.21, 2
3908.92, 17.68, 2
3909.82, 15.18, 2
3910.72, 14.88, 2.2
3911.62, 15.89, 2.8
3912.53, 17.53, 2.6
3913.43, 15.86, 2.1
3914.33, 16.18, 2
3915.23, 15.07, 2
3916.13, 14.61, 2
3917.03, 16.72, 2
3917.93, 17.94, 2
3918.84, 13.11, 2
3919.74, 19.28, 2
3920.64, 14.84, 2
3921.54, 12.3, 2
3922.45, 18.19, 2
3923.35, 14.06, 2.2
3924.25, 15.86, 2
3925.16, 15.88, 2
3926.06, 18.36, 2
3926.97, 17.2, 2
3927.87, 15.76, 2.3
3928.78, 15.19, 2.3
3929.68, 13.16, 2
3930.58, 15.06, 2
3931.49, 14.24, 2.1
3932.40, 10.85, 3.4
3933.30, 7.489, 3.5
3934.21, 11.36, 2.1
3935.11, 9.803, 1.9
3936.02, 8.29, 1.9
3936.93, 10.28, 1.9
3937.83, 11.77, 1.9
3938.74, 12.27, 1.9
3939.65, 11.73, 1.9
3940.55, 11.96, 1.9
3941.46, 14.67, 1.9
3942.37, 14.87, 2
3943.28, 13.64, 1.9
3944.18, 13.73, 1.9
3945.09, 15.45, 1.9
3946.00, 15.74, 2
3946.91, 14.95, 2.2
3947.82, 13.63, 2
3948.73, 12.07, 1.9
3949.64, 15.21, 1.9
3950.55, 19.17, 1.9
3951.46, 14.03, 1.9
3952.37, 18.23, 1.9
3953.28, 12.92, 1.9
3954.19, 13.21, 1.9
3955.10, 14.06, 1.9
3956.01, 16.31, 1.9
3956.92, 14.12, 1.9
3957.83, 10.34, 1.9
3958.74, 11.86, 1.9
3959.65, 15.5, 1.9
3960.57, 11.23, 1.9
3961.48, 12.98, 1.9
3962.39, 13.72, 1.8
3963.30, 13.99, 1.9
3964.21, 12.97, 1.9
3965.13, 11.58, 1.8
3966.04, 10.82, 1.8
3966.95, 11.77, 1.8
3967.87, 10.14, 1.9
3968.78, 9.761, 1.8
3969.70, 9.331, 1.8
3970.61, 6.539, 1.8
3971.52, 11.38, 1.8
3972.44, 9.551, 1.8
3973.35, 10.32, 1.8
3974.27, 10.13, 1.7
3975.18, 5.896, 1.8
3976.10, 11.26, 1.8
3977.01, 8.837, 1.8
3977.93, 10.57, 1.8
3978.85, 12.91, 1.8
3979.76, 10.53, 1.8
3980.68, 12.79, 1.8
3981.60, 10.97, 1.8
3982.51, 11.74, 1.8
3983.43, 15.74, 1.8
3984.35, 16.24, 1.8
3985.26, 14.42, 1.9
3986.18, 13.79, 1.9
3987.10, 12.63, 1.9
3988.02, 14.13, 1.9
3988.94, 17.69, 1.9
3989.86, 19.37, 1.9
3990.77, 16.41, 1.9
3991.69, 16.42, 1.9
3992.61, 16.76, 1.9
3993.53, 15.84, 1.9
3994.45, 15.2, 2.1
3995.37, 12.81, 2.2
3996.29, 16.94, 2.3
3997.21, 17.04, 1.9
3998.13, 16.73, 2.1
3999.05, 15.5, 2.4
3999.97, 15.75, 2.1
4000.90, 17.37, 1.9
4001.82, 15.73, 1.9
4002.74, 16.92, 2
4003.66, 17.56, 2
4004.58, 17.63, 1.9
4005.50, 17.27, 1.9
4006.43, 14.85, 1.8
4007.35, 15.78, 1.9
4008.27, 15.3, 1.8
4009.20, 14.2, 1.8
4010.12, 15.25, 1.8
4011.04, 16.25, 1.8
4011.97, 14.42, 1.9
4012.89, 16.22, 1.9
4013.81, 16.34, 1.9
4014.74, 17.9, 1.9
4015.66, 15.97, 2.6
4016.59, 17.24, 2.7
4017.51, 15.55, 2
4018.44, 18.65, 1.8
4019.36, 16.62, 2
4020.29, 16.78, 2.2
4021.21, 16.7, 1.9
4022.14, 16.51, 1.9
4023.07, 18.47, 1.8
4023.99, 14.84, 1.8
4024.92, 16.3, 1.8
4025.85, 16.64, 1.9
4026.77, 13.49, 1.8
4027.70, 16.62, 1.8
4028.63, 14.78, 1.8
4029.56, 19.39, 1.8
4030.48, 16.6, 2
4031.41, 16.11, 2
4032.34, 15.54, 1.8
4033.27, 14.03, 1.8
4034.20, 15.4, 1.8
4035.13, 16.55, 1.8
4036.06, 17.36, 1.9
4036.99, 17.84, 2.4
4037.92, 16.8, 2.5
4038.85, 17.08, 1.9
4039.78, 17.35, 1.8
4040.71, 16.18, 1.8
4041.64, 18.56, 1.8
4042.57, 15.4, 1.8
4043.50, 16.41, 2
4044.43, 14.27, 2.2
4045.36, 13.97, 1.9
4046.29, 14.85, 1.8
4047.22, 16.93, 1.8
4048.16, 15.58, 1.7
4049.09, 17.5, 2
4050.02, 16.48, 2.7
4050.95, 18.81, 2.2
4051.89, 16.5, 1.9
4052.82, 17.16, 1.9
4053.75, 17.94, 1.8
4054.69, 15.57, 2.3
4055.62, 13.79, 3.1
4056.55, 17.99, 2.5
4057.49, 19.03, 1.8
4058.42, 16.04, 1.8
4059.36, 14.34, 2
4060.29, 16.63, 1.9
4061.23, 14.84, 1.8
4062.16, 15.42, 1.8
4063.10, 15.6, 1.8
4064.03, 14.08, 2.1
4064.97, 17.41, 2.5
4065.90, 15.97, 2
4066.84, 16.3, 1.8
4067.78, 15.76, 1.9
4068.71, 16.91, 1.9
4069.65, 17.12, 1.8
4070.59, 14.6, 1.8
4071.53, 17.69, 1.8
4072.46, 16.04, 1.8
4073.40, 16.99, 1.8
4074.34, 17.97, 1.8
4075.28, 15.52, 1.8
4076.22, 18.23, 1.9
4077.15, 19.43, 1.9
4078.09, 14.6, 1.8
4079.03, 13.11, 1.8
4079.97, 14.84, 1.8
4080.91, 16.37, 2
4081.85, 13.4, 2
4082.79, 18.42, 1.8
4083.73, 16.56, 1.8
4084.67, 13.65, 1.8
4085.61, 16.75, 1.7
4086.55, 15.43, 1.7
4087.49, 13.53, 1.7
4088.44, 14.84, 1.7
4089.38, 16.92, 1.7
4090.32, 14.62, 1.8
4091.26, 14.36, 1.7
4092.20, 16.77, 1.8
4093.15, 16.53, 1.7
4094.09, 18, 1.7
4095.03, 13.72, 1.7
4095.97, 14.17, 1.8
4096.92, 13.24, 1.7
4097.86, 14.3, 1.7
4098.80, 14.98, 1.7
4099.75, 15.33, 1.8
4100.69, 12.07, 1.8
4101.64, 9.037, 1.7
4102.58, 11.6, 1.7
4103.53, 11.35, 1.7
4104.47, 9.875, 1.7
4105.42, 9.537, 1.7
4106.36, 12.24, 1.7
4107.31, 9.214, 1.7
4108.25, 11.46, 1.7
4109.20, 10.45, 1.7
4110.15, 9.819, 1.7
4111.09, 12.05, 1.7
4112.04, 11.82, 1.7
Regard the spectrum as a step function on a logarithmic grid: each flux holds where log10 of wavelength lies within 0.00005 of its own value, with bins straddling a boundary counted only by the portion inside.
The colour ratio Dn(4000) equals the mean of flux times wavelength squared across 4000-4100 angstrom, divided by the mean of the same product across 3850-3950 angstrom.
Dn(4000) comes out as 1.25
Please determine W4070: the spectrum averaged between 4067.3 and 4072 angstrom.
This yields 16.4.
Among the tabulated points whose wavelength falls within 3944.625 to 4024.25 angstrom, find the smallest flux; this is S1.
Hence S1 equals 5.896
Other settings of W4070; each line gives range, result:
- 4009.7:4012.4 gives 15.3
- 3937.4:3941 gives 11.9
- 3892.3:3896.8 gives 7.91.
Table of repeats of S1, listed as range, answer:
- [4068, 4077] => 14.6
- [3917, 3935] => 7.489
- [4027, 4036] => 14.03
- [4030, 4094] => 13.11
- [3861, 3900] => 4.222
